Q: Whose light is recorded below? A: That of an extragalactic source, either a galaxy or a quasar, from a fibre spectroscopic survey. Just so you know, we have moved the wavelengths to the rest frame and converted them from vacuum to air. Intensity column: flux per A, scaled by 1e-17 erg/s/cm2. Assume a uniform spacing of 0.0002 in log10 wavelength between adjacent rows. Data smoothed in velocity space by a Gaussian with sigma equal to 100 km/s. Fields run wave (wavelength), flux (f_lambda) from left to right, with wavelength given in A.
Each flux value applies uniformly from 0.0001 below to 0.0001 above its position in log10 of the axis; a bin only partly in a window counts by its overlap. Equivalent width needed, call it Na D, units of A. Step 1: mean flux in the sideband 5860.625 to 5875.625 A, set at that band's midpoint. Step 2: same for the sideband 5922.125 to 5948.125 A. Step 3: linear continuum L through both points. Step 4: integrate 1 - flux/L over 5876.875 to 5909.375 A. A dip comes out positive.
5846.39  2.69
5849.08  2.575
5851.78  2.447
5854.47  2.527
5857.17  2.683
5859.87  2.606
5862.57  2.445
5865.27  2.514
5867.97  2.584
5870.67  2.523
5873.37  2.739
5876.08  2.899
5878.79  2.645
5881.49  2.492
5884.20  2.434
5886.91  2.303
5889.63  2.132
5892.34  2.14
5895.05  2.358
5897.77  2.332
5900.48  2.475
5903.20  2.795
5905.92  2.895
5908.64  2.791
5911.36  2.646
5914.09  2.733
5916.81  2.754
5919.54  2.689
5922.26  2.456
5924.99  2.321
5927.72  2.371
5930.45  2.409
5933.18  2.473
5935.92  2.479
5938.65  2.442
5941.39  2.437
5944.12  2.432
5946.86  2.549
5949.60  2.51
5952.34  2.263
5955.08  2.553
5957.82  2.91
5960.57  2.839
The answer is 0.56 A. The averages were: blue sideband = 2.58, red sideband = 2.44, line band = 2.48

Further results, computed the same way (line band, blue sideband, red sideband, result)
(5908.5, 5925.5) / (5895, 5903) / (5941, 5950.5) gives -1.1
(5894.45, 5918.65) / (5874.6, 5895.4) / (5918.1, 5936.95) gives -2.1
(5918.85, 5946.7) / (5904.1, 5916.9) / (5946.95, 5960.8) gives 2.4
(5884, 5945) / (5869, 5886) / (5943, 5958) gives 1.6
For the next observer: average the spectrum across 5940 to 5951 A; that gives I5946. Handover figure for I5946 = 2.48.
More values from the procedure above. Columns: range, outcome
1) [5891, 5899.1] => 2.28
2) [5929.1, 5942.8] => 2.45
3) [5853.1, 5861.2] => 2.6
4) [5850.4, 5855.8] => 2.49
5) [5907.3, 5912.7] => 2.72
